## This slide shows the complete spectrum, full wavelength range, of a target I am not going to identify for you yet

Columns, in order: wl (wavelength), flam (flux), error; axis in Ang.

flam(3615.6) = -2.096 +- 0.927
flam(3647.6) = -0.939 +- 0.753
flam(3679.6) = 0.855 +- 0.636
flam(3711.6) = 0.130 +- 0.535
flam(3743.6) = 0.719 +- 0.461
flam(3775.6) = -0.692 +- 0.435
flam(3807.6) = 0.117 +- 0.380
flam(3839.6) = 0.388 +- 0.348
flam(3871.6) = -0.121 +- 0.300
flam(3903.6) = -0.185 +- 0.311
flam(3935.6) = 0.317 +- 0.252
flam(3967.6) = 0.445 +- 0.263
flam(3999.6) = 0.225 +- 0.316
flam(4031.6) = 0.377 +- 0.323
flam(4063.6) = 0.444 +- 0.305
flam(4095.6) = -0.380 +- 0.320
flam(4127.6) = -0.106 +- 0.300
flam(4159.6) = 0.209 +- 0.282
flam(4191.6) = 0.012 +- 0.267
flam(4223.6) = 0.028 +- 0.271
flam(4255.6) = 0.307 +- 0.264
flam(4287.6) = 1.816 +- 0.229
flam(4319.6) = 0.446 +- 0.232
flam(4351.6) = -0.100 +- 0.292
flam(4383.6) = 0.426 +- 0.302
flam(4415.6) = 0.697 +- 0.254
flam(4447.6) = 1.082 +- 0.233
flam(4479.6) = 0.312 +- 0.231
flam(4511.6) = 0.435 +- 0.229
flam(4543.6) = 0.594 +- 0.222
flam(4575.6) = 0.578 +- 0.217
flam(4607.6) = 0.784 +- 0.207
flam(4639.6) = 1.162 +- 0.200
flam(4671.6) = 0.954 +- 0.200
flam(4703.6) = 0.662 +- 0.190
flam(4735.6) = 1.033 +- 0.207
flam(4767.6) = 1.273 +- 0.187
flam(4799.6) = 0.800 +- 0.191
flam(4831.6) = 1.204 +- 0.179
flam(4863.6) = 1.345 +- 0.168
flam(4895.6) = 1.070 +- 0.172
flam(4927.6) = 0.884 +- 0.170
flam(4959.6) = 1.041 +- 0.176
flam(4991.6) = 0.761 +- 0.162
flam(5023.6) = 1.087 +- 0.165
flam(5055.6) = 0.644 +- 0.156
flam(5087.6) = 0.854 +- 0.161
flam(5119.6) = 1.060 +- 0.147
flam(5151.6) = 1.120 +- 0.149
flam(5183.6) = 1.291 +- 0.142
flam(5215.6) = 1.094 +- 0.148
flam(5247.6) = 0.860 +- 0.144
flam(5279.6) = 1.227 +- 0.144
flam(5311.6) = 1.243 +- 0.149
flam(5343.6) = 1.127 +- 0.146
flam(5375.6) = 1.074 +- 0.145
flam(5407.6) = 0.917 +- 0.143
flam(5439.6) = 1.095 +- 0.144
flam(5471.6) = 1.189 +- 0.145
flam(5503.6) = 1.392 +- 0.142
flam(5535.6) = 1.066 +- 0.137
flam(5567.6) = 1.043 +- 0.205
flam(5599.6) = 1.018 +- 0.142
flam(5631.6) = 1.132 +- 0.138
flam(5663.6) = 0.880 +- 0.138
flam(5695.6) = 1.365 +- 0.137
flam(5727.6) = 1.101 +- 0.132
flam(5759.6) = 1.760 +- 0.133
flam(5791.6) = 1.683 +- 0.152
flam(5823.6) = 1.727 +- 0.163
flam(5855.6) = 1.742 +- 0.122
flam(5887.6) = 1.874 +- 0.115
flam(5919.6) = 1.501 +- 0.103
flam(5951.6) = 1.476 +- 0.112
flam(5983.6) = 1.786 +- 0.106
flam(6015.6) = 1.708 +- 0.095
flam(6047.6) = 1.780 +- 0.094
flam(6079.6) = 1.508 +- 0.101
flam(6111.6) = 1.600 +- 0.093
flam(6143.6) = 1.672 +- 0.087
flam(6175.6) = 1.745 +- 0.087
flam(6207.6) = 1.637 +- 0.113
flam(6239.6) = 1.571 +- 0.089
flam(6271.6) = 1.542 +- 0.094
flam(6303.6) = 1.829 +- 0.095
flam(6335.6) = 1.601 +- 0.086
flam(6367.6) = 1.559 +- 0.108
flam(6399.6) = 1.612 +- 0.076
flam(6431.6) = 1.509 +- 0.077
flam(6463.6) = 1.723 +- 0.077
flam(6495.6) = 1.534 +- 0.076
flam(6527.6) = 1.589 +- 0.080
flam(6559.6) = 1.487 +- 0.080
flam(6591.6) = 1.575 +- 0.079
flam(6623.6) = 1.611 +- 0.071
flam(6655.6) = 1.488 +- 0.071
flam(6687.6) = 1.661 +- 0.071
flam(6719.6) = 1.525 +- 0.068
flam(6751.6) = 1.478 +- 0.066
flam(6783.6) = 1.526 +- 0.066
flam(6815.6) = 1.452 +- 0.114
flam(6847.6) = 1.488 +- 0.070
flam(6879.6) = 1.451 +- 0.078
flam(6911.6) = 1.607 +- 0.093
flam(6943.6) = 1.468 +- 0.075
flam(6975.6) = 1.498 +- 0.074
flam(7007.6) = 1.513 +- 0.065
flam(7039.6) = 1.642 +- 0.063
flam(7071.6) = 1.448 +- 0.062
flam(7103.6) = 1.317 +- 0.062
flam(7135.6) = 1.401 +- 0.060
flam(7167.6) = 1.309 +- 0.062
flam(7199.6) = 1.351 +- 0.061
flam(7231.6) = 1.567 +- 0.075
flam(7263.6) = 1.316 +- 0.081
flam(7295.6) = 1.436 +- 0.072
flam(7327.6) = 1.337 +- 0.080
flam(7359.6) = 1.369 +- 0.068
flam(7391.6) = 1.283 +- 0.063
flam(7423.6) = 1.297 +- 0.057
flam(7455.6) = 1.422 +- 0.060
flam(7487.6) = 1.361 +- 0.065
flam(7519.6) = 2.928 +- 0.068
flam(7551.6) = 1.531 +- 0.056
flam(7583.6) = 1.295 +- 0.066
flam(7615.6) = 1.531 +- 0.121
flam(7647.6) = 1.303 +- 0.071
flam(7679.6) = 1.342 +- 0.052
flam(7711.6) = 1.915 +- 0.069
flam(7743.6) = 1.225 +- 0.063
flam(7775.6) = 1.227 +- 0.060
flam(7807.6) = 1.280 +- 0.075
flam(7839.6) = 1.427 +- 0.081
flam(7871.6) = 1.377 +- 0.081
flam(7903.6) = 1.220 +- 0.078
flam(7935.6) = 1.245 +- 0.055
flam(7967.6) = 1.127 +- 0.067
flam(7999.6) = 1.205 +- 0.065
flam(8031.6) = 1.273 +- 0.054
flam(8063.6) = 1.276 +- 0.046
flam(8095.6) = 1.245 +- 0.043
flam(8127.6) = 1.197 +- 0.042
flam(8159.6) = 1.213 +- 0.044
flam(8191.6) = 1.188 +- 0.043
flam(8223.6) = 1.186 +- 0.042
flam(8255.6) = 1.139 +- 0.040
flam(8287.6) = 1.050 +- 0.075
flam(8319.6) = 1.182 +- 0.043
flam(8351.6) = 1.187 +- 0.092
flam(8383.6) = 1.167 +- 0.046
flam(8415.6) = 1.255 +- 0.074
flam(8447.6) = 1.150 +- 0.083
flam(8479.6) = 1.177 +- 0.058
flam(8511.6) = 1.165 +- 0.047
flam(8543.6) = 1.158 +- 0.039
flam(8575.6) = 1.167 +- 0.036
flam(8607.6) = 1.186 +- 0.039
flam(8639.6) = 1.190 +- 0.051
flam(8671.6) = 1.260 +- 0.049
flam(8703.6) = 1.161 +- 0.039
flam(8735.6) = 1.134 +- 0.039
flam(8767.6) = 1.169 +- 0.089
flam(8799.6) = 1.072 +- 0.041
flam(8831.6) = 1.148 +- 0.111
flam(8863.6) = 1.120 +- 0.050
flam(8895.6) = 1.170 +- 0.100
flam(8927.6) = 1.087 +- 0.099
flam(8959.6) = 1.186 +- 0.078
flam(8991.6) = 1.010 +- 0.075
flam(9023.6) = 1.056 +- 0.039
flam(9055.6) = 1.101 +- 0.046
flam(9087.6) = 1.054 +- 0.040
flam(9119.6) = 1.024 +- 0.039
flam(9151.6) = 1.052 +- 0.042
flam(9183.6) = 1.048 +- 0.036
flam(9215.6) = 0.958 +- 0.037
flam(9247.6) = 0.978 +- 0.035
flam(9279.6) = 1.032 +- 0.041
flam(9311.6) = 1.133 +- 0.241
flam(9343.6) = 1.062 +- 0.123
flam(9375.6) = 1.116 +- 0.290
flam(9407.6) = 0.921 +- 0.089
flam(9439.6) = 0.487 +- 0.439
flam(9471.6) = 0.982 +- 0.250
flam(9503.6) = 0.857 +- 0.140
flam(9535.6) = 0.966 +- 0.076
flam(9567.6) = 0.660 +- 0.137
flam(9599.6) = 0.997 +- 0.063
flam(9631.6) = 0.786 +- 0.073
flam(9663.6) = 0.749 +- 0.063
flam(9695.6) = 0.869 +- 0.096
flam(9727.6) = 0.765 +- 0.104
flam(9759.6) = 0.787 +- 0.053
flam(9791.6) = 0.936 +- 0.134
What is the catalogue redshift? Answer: 0.15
